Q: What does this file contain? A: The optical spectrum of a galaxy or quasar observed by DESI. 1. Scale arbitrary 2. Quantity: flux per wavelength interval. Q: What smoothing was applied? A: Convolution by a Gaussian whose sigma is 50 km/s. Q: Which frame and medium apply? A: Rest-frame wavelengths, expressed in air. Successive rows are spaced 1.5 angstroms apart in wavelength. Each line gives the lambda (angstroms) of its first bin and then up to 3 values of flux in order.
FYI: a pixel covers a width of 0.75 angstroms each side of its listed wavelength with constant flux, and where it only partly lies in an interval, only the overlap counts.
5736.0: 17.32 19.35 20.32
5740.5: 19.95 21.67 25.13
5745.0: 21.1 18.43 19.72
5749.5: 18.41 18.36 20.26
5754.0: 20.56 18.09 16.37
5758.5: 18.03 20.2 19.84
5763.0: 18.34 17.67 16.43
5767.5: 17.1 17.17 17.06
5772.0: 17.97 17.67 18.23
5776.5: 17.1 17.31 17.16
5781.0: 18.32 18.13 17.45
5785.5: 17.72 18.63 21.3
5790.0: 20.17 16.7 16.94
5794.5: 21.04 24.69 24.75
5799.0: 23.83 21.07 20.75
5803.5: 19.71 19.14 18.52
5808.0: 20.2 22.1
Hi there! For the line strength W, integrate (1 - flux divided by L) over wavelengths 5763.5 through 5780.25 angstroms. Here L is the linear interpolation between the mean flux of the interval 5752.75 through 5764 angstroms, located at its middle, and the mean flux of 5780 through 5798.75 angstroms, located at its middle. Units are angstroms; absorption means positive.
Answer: 1.6 angstroms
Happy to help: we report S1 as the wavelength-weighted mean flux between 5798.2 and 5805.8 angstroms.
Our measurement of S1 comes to 20.9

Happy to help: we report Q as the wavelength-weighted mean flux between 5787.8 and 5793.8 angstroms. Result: 18.8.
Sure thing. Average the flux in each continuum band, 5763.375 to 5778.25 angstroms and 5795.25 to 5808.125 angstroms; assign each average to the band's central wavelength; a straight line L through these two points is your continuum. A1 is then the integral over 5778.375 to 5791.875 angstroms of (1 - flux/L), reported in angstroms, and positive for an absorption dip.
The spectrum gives 0.6 angstroms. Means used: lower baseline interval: 17.4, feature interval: 18.4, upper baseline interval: 21.5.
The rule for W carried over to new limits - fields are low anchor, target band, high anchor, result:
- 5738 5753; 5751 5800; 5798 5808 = 3.92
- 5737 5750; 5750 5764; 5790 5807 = 1.15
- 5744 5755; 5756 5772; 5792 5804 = 1.88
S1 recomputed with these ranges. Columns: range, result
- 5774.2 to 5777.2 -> 17.7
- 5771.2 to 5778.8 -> 17.6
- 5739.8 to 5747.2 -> 21.3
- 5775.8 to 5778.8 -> 17.2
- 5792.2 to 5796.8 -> 20.9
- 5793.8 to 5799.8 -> 23.6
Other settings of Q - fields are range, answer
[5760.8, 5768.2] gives 17.9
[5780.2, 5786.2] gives 17.9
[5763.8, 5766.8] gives 17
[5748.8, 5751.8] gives 18.4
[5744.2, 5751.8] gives 19.2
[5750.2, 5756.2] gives 19.3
